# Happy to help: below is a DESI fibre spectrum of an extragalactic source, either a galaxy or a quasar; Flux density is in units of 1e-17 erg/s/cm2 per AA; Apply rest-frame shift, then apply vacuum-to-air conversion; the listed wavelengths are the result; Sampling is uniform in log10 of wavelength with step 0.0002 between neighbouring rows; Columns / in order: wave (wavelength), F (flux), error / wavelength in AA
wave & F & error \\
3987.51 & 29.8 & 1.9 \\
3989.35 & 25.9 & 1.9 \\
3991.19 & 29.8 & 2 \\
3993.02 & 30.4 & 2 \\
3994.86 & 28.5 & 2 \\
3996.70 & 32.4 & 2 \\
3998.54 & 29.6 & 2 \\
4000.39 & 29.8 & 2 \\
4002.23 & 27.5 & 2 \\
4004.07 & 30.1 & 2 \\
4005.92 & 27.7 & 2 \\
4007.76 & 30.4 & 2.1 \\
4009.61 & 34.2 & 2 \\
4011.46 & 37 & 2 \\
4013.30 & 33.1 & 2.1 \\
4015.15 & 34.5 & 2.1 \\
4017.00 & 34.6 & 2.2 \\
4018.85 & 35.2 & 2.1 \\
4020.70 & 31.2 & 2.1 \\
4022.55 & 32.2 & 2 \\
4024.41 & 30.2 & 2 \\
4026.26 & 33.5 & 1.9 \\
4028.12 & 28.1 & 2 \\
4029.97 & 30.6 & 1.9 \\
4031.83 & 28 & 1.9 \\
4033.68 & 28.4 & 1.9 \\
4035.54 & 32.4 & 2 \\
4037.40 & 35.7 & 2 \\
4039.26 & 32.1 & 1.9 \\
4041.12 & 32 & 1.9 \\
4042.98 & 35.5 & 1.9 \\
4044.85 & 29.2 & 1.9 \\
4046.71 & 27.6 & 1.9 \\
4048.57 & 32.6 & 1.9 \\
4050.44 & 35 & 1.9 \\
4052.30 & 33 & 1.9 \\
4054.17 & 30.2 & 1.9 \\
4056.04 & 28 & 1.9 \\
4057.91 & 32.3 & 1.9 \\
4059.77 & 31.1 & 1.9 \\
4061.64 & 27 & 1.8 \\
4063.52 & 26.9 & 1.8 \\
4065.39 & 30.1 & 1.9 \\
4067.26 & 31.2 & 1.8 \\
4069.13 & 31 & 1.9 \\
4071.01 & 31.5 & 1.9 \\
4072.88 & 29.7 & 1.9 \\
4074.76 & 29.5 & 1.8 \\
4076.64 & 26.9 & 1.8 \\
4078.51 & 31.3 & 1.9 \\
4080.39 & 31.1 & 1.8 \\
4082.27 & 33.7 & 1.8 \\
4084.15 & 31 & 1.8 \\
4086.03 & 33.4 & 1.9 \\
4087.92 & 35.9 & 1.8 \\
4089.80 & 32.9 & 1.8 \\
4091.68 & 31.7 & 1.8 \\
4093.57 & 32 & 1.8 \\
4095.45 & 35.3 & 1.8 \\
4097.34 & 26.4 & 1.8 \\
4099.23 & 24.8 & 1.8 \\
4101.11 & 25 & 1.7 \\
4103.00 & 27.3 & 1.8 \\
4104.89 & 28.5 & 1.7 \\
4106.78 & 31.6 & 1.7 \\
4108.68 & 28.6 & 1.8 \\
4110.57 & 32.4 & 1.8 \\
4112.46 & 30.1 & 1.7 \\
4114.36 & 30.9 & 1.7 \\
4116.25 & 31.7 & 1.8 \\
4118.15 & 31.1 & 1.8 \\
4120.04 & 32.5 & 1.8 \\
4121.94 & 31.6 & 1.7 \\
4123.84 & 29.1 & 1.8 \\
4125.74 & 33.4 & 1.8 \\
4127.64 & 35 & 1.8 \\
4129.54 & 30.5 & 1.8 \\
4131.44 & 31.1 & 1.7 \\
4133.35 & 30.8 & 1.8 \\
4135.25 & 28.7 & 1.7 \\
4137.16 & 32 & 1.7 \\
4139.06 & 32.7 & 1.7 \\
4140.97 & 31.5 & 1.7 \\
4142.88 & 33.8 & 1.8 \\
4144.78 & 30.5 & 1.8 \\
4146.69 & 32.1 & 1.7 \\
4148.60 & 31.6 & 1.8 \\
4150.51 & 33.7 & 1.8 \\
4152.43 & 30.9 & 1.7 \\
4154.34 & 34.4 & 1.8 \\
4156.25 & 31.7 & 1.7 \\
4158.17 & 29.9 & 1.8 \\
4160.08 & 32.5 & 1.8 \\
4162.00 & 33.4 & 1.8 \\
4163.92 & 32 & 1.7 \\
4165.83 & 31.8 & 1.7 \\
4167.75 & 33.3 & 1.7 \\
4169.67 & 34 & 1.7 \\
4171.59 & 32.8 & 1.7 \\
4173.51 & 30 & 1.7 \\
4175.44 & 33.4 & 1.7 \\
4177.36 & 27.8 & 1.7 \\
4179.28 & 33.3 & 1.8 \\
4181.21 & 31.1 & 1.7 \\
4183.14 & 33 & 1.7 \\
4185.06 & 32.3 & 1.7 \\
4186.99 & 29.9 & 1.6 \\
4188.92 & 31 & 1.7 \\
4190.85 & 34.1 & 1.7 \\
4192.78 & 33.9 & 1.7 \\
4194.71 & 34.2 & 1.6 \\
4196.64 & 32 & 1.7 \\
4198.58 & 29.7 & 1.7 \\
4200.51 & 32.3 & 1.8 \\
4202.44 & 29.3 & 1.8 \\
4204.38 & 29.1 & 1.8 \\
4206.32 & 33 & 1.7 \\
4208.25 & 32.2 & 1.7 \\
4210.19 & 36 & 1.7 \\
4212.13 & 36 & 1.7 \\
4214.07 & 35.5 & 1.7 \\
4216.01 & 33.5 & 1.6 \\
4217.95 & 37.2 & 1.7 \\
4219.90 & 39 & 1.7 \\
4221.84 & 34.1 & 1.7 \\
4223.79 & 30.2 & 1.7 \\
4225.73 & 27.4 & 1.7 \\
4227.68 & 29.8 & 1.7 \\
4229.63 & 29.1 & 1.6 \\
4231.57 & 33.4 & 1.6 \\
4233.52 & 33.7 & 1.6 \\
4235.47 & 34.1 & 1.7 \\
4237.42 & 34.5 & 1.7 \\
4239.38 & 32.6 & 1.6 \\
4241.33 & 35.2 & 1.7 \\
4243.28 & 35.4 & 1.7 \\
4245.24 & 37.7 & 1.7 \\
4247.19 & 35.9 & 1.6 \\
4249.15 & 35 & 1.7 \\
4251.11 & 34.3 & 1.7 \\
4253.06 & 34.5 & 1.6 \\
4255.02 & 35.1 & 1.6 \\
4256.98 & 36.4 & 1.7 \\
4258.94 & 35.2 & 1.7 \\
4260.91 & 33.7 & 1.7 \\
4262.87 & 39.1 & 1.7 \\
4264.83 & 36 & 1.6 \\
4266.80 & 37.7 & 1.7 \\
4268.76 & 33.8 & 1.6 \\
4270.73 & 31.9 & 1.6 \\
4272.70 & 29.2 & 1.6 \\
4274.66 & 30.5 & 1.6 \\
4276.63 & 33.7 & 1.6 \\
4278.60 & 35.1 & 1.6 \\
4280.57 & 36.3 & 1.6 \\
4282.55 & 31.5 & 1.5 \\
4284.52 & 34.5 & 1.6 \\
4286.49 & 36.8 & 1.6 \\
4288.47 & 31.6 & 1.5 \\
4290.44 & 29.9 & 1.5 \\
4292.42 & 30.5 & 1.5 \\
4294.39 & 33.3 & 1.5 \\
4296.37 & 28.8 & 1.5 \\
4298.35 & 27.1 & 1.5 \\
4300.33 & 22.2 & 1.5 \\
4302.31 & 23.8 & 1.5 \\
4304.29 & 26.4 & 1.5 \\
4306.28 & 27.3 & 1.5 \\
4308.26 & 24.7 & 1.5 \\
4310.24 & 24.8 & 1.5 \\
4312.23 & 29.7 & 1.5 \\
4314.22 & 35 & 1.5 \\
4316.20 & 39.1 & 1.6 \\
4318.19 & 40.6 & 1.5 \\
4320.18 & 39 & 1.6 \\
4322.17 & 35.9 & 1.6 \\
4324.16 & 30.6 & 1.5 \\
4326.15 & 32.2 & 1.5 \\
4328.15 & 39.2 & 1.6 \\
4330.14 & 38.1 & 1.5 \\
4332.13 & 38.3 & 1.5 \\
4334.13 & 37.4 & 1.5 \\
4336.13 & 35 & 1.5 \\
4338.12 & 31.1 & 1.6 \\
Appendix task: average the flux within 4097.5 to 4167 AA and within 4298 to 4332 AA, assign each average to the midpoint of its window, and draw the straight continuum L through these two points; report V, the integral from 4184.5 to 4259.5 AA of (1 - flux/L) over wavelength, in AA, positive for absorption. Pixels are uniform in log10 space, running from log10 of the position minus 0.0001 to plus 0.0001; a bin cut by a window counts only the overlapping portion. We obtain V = -4.8 AA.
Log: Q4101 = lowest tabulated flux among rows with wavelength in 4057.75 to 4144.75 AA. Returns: 24.8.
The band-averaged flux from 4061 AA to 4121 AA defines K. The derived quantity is 30.4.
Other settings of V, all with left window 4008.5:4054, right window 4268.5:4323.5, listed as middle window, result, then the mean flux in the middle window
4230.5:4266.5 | -4.0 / 35.1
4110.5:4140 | 0.5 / 31.5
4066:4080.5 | 0.9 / 30.2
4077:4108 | 1.4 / 30.7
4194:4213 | -0.3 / 32.3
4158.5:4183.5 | -0.2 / 32.1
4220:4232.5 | 0.2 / 31.3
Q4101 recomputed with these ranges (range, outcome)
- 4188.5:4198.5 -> 31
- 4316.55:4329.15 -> 30.6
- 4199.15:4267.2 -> 27.4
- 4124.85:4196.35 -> 27.8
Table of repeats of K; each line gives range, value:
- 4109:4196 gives 31.9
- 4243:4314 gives 32.2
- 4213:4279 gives 34.1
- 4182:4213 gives 32.4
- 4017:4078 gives 30.9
